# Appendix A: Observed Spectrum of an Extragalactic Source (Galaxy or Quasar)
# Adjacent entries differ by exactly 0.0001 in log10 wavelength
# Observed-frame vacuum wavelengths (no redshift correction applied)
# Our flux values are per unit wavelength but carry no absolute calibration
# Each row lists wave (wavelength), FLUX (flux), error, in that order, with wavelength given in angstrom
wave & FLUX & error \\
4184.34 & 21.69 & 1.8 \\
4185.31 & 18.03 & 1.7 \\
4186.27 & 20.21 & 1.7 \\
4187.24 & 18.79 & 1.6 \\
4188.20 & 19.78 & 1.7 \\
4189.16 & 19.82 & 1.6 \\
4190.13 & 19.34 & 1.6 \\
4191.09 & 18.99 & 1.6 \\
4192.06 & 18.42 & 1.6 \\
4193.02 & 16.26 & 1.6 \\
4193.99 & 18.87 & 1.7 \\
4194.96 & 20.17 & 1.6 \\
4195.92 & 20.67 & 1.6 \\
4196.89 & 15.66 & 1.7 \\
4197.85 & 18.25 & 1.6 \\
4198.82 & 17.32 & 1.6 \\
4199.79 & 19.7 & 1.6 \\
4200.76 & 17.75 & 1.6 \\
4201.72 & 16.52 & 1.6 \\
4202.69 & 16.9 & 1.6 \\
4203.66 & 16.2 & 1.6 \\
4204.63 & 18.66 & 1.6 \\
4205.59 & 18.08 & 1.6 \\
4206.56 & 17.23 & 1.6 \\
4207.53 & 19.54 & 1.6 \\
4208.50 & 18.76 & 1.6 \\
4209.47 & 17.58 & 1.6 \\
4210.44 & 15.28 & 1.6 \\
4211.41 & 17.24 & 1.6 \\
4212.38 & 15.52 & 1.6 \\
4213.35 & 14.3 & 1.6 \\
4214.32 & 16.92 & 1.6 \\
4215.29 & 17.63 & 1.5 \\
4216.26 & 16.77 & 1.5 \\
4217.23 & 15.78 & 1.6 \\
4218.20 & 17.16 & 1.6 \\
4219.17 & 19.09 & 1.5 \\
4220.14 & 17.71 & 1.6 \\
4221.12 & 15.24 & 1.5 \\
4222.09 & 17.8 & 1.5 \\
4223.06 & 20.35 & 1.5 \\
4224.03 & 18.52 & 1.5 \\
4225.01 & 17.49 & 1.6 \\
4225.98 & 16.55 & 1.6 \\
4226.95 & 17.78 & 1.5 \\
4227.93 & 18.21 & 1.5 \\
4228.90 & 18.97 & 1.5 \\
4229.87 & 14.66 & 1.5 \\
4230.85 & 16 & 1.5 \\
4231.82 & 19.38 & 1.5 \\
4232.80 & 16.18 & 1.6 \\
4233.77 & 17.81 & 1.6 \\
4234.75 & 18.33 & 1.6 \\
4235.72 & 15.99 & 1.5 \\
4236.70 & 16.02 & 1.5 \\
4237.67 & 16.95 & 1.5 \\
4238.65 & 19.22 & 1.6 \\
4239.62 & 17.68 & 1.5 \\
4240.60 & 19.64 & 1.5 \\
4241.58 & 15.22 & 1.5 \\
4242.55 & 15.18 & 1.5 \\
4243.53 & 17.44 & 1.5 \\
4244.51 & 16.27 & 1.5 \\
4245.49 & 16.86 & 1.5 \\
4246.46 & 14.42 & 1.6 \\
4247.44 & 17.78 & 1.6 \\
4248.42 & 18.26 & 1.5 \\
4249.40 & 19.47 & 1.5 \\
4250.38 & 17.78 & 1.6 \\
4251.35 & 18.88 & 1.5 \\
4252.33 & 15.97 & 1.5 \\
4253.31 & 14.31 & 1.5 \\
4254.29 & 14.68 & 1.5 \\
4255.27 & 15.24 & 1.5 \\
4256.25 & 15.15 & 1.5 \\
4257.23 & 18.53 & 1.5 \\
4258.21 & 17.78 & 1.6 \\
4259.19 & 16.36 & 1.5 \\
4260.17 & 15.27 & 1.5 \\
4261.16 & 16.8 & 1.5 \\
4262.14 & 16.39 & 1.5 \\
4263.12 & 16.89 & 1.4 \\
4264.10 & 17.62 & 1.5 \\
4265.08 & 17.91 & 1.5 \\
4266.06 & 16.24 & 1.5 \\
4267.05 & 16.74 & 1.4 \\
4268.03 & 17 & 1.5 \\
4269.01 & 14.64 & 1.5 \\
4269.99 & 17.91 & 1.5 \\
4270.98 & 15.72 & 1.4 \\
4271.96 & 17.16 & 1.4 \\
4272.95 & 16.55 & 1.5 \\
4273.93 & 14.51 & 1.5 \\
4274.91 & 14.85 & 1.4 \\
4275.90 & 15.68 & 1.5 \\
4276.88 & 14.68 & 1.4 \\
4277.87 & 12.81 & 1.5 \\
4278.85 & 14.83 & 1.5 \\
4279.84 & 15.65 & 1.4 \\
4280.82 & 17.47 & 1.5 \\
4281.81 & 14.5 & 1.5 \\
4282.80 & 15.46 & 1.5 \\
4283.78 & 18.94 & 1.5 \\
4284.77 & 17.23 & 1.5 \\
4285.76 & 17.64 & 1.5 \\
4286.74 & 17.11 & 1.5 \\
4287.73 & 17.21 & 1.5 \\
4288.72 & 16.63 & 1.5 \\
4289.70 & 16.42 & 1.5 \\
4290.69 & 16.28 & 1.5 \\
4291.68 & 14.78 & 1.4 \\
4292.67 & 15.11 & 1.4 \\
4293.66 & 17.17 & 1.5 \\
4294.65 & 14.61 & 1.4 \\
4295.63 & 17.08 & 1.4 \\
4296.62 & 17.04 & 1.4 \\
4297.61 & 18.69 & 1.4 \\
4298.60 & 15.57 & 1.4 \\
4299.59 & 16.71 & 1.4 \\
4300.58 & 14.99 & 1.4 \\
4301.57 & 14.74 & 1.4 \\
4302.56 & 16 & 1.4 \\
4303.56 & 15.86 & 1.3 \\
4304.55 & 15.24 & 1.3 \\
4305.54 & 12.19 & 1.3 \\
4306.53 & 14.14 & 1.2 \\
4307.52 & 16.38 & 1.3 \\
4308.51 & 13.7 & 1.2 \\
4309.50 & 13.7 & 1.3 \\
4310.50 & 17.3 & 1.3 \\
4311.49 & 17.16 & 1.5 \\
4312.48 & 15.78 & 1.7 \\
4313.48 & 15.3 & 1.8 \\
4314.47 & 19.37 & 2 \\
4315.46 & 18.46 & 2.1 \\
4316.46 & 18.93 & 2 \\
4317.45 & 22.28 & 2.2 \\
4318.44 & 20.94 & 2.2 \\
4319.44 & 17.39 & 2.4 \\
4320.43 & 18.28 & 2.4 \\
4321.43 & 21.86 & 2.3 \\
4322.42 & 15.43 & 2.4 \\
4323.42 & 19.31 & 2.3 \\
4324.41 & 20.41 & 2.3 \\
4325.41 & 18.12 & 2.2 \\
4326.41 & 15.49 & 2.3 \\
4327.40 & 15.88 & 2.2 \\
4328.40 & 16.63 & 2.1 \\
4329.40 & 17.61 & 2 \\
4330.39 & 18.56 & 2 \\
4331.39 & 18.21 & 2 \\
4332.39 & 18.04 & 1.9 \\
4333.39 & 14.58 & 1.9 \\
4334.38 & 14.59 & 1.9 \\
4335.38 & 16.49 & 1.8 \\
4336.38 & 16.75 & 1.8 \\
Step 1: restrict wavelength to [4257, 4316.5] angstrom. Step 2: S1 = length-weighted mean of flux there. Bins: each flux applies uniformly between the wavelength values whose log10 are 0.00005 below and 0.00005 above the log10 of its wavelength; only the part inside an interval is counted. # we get 16.2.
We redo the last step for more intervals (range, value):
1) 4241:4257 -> 16.5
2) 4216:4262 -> 17.1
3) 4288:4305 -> 16.1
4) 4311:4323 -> 18.4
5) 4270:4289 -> 16.1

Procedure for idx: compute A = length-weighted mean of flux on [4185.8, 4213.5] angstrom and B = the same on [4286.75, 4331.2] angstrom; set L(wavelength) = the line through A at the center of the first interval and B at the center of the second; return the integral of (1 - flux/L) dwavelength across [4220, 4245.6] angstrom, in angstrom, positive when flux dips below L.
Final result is 0.5 angstrom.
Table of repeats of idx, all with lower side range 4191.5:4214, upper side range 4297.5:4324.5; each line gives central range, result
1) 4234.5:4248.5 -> 0.3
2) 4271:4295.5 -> 1.6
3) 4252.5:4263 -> 0.7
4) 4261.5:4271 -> 0.2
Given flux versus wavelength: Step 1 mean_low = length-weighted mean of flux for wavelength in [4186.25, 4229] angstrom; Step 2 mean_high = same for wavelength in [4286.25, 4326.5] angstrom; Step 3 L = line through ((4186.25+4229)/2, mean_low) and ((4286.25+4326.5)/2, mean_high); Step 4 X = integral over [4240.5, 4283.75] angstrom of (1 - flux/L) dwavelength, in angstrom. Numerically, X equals 2.4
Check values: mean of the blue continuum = 17.8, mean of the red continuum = 16.8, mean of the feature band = 16.3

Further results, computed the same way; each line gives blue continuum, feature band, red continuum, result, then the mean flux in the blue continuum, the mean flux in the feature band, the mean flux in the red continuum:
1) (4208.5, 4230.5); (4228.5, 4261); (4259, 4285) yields -0.5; 17.1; 16.9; 16.1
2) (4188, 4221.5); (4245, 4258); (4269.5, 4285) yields -0.2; 17.7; 16.7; 15.8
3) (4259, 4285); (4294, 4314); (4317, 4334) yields 2.0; 16.1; 15.6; 18.1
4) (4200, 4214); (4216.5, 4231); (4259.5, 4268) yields -0.3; 17.2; 17.4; 16.7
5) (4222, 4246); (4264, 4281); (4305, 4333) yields 1.4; 17.4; 15.9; 17.4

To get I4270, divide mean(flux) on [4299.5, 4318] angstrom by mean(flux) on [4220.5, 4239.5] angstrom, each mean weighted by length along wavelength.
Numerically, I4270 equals 0.9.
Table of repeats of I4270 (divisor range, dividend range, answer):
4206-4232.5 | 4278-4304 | 0.94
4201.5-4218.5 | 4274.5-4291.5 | 0.94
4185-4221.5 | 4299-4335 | 0.95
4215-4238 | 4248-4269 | 0.97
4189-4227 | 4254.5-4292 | 0.92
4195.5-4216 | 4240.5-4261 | 0.96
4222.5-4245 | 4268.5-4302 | 0.92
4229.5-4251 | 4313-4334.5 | 1.05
